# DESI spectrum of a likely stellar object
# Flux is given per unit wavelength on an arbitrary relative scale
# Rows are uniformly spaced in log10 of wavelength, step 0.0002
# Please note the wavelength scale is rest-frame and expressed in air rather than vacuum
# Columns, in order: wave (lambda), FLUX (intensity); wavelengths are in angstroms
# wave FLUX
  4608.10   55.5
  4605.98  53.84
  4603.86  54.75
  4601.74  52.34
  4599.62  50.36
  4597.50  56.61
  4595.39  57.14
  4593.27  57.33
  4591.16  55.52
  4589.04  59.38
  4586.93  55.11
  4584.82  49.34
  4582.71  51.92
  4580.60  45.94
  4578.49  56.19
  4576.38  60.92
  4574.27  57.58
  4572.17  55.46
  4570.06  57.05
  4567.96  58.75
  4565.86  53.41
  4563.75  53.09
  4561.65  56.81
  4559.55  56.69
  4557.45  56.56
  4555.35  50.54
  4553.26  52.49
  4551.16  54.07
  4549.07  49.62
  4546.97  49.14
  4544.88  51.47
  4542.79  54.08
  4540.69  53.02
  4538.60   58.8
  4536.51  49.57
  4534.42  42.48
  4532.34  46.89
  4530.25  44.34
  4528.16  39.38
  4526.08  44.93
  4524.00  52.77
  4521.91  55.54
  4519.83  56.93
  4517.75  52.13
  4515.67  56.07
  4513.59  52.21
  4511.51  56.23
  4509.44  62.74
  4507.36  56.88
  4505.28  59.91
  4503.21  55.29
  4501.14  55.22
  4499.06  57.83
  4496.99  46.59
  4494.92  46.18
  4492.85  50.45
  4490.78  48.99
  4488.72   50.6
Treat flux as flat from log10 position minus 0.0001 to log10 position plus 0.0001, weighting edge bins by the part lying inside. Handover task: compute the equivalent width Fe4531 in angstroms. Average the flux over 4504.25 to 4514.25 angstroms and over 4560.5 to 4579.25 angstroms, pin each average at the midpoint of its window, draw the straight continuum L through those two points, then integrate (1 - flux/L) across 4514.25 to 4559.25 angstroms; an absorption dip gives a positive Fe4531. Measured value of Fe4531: 4.8 angstroms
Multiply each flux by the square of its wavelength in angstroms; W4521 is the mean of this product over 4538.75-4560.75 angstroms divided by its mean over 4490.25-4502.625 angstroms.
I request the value 1.1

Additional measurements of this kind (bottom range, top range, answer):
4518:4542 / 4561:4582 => 1.14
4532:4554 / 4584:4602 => 1.10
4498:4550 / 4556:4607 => 1.08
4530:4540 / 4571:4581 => 1.16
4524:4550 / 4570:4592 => 1.15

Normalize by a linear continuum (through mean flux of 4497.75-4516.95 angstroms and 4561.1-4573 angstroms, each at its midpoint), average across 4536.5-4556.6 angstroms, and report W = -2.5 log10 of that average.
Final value 0.072 mag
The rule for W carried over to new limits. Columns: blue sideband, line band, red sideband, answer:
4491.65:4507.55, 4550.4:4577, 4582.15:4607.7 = -0.028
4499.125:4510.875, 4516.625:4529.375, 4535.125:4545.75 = 0.108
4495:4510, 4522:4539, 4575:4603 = 0.164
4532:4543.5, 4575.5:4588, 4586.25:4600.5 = 0.036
